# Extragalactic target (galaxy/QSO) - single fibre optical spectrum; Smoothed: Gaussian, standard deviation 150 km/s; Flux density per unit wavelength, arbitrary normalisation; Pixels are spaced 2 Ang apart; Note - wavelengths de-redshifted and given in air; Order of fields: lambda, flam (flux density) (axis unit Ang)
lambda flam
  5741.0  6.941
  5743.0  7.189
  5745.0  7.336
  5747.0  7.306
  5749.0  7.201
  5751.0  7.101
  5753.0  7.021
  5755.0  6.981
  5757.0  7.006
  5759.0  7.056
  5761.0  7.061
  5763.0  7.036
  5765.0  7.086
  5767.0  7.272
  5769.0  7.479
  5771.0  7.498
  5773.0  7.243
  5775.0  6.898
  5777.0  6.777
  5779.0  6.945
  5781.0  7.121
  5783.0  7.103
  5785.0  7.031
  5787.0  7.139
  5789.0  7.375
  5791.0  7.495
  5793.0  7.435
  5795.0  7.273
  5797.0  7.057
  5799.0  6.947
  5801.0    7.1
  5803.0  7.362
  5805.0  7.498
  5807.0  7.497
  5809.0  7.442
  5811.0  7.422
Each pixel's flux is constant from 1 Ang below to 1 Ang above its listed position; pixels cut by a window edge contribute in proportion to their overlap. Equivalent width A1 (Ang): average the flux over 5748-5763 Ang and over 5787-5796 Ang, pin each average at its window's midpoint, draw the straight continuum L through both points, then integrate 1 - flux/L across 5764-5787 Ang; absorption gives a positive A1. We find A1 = 0.3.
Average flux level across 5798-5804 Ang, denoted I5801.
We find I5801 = 7.14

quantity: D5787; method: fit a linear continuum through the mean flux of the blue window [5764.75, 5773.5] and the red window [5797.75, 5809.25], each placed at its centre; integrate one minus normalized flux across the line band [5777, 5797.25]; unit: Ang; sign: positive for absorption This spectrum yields 0.4 Ang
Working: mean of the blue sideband 7.34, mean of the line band 7.18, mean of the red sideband 7.29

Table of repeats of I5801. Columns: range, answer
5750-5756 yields 7.03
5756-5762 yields 7.04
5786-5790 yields 7.26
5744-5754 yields 7.19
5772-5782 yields 7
